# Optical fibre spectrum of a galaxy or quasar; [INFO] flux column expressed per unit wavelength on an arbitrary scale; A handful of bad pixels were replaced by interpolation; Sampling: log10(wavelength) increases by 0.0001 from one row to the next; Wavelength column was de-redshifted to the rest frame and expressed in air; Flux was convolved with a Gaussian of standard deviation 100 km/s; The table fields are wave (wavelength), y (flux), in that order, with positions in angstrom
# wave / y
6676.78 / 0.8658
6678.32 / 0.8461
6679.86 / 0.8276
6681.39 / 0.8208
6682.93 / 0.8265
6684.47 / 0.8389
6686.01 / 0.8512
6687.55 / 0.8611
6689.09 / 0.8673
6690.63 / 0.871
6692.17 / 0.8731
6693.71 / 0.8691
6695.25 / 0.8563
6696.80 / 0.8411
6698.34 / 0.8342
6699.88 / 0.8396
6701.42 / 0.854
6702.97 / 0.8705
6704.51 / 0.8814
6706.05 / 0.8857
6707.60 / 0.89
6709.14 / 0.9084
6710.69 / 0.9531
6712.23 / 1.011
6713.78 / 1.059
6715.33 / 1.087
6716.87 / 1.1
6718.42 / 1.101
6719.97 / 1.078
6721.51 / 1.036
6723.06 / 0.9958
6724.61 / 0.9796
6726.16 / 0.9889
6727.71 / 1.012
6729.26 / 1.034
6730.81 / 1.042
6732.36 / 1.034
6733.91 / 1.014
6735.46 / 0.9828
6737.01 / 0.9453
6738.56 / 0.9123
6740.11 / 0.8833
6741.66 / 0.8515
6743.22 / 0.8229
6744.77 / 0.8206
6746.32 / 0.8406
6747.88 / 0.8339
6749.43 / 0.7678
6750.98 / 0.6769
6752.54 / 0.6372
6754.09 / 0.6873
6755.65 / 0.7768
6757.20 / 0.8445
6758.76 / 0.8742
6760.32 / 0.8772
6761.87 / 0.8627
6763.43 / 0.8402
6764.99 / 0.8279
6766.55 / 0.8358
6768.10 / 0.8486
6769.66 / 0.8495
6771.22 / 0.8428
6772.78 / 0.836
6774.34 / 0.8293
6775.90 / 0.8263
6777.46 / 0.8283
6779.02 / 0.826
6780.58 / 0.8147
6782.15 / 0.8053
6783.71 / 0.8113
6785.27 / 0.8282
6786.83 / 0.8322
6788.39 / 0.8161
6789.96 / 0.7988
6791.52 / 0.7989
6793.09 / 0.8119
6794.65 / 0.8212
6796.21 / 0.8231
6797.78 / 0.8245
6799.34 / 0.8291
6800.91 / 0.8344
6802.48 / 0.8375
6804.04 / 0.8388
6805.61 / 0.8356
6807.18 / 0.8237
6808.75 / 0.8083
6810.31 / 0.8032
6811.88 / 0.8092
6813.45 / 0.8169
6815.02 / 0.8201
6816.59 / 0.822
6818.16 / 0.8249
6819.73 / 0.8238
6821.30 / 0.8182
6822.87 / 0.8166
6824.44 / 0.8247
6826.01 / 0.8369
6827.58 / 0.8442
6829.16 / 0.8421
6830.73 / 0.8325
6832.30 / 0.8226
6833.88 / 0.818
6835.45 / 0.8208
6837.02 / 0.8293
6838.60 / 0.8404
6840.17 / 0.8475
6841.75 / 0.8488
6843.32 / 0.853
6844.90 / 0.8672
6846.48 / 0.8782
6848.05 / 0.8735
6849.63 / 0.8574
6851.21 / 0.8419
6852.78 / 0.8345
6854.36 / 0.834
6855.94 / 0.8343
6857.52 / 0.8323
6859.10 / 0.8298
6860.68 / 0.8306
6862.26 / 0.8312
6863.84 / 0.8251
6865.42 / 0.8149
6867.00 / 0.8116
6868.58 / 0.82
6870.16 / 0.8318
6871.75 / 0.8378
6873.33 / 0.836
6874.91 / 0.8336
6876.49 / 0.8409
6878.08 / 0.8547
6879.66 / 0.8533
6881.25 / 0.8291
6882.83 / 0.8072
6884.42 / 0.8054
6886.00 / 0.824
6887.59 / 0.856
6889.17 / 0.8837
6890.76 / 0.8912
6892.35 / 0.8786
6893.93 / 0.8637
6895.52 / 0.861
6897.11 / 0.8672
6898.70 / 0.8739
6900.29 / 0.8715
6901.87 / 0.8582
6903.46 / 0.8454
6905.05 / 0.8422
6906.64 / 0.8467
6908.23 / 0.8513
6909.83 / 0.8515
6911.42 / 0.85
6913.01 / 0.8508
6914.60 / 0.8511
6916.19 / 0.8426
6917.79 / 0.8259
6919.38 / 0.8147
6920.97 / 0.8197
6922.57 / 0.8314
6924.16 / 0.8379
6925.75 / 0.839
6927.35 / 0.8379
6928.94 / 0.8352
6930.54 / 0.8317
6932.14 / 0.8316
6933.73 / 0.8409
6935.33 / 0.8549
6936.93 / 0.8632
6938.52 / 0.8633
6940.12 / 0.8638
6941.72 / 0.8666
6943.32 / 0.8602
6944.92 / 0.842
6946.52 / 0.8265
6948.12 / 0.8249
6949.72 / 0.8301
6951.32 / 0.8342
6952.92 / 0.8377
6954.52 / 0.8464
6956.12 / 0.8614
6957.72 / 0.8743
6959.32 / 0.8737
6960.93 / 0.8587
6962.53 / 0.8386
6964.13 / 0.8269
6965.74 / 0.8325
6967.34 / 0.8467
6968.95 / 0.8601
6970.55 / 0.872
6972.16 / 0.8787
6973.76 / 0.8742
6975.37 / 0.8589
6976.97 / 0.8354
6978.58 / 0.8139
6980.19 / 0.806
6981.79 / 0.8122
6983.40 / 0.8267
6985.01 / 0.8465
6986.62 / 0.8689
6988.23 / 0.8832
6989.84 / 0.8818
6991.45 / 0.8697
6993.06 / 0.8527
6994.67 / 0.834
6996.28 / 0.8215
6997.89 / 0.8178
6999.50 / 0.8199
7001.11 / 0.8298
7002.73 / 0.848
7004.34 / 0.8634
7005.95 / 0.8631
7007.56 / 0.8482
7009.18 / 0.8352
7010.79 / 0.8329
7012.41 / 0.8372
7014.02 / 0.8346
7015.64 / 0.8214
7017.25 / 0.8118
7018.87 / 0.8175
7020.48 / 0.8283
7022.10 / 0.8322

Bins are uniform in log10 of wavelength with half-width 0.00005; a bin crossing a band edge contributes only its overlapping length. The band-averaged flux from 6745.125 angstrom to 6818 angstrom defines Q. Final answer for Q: 0.816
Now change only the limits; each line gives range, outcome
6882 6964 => 0.848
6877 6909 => 0.853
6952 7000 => 0.848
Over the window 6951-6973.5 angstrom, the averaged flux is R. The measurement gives 0.854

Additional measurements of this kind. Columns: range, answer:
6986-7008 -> 0.85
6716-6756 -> 0.919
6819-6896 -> 0.839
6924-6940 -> 0.845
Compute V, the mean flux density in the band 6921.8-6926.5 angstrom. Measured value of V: 0.838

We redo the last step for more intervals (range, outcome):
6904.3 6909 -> 0.847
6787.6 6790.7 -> 0.807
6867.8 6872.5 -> 0.829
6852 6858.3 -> 0.833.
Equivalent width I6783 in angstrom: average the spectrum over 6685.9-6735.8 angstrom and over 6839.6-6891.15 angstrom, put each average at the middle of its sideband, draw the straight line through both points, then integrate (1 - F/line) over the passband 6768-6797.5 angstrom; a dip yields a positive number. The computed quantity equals 2.52 angstrom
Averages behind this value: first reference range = 0.951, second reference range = 0.84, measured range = 0.823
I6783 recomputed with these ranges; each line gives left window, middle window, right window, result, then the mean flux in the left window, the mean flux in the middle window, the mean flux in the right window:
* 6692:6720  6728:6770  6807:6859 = 1.80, 0.934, 0.862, 0.833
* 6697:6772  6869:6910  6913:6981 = 0.53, 0.904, 0.849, 0.845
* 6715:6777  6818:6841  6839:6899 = 0.84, 0.897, 0.83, 0.844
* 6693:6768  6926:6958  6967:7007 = 0.44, 0.905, 0.846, 0.847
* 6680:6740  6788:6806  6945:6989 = 1.68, 0.938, 0.822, 0.846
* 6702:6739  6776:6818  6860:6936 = 4.85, 0.992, 0.82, 0.842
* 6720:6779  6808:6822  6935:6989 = 0.84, 0.877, 0.817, 0.849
